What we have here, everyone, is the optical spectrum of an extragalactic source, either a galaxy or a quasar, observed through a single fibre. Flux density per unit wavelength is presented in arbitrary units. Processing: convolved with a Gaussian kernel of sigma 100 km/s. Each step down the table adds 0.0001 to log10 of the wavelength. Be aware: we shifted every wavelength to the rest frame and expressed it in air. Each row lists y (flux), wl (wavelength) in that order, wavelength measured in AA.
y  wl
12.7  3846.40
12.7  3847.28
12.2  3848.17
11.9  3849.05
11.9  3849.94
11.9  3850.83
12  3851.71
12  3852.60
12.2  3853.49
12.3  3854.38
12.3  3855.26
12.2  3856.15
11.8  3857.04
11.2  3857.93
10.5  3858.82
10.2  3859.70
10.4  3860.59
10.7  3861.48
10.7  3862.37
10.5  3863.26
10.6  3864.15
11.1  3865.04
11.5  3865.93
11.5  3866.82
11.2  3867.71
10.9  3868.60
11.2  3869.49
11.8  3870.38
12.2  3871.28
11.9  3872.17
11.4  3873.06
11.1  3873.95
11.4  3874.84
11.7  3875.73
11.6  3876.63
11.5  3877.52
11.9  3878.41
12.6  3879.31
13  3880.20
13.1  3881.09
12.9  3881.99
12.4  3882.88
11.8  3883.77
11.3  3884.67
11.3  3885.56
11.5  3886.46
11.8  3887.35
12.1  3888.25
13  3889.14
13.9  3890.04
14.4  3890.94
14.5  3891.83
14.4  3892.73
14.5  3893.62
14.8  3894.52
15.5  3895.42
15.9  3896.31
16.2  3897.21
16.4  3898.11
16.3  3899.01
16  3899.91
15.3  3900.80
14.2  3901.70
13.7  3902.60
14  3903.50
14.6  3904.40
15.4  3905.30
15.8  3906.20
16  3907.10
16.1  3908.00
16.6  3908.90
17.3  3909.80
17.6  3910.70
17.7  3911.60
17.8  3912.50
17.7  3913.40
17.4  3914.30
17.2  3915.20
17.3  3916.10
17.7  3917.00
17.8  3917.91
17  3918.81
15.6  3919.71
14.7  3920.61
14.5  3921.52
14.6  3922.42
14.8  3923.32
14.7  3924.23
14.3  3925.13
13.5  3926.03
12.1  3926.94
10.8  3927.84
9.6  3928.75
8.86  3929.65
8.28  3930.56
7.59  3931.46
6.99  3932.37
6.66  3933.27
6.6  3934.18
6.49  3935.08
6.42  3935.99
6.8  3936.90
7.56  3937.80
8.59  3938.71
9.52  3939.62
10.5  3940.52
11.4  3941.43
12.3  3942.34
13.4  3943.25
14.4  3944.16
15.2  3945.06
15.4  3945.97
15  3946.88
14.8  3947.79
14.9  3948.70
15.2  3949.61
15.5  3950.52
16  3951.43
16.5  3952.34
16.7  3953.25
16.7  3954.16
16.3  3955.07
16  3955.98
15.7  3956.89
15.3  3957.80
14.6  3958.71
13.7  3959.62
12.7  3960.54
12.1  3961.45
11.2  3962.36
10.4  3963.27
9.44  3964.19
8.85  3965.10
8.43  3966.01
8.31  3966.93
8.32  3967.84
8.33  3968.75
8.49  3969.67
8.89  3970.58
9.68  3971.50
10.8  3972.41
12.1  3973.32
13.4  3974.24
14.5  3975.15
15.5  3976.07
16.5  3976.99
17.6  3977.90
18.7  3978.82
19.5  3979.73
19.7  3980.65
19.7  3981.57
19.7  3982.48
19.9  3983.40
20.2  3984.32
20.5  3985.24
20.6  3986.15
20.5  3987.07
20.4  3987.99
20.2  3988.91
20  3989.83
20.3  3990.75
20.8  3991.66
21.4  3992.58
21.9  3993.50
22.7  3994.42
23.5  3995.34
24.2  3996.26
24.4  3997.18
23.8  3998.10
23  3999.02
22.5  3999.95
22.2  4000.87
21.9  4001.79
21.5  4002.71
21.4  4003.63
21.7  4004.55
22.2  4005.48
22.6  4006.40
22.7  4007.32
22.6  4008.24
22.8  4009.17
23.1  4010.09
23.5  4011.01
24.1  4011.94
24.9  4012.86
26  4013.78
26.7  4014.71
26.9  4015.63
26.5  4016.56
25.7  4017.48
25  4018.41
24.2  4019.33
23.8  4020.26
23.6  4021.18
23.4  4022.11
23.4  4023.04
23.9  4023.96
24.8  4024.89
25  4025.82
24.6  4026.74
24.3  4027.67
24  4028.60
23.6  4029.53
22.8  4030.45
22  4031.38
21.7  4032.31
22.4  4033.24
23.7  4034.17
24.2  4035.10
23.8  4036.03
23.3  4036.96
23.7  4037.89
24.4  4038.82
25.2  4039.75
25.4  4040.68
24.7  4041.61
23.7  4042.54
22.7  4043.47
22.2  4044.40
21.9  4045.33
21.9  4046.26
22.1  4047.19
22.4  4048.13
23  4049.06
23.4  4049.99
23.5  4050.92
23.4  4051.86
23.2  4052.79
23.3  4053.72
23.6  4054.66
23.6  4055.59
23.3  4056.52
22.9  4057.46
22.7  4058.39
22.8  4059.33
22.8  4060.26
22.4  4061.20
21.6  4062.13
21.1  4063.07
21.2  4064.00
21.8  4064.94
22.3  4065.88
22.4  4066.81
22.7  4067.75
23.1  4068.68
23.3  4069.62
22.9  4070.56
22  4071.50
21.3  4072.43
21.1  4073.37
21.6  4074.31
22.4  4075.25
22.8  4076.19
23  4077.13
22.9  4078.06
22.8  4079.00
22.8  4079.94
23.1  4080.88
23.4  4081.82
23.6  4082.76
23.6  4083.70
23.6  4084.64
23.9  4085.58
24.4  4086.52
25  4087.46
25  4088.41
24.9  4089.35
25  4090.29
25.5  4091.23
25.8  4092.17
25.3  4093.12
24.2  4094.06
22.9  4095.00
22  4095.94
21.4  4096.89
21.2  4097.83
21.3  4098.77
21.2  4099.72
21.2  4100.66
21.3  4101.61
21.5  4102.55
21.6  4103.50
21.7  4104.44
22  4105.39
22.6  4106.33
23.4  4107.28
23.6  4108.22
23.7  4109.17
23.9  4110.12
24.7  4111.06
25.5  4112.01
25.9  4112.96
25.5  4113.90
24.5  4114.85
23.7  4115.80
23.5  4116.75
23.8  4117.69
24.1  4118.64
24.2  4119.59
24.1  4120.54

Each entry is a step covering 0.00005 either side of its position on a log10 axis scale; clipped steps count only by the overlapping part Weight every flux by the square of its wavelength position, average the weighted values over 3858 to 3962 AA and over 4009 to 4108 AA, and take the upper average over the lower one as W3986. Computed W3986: 1.90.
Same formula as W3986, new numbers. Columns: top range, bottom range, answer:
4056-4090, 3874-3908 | 1.83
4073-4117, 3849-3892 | 2.21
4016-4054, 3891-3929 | 1.63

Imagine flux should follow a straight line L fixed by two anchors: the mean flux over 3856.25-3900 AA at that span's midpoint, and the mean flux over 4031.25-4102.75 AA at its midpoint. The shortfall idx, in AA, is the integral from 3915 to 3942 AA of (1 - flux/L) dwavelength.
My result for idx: 6.3 AA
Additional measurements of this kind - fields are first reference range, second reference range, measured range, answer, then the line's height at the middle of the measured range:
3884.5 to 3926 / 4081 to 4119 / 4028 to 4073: -3.26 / 21.4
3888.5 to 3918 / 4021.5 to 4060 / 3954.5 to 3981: 8.83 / 19.4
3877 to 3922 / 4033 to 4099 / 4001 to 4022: -3.42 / 20.4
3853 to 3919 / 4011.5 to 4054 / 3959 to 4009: 7.54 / 20.5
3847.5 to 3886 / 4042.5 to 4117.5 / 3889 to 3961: 3.07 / 14.7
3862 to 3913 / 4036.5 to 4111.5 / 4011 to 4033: -4.35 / 20.3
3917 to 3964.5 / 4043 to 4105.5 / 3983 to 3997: -4.09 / 16.4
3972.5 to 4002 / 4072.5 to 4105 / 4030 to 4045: -1.42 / 21.4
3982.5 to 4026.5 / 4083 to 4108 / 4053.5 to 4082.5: 0.65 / 23.1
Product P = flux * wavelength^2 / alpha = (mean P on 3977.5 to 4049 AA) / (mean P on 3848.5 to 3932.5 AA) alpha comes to 1.8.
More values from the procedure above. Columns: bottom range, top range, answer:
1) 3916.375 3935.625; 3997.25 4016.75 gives 2.02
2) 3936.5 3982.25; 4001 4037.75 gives 1.84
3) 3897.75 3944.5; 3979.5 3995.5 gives 1.60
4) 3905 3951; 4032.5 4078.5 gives 1.83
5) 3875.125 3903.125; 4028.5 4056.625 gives 1.86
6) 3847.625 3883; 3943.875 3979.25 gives 1.21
